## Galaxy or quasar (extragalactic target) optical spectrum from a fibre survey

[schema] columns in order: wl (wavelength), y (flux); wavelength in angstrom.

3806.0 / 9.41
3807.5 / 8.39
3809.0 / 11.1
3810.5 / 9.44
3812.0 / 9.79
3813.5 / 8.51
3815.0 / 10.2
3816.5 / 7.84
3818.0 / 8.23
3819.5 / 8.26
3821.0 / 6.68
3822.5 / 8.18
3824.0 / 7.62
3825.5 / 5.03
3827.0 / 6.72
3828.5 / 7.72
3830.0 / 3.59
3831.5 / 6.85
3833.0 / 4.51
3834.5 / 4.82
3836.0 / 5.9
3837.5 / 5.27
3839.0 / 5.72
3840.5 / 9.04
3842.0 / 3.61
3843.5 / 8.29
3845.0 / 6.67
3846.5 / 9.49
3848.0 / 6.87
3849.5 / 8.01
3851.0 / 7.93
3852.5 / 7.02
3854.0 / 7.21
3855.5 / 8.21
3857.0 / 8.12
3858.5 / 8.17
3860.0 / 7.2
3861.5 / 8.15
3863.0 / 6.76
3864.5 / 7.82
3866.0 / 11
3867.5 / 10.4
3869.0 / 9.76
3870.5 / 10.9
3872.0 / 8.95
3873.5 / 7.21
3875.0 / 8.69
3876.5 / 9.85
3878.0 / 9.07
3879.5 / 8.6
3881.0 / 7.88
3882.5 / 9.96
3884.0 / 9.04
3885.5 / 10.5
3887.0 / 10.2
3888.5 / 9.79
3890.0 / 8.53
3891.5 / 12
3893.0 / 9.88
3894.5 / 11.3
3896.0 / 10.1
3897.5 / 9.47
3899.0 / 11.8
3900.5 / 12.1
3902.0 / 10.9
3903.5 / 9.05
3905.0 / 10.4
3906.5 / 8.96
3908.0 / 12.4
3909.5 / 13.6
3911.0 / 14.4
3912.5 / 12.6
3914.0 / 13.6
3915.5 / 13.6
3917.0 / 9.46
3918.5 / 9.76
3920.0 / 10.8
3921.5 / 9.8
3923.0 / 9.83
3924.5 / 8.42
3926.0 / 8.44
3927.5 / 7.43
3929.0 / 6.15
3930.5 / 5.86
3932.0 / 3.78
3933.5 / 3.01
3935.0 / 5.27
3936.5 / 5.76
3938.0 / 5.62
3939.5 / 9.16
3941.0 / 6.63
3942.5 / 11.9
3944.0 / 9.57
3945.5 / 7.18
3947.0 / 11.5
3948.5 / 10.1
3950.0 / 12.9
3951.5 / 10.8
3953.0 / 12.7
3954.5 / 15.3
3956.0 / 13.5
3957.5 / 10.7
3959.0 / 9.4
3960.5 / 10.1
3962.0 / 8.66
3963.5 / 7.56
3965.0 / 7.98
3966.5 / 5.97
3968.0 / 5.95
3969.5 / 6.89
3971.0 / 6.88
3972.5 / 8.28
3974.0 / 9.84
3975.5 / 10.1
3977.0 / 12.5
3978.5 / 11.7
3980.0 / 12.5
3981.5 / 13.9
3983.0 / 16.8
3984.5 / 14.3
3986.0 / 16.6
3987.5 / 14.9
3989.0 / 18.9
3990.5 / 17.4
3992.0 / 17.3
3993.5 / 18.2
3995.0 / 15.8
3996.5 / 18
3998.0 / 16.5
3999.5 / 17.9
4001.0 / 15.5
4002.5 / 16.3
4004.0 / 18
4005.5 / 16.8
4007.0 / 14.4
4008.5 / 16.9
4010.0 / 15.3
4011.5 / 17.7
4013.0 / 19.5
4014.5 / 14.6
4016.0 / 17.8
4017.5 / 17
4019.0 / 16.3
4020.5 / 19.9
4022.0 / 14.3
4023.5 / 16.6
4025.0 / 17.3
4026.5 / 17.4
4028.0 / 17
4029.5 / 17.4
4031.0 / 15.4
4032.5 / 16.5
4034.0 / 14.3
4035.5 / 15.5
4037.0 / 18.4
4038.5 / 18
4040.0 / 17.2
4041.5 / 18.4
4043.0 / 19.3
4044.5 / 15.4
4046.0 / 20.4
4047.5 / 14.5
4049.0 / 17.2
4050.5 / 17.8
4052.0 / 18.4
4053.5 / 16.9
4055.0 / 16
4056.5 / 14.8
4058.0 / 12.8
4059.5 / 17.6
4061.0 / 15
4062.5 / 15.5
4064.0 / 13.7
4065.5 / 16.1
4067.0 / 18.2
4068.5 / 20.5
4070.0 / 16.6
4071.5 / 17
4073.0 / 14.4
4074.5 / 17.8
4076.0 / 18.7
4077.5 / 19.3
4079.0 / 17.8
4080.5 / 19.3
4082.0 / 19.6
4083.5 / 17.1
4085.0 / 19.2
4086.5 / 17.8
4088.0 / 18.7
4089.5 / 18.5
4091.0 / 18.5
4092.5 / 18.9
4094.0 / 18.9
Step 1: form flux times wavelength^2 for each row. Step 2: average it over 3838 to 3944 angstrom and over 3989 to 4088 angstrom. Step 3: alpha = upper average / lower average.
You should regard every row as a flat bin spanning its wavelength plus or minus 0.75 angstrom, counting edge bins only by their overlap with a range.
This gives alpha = 2.05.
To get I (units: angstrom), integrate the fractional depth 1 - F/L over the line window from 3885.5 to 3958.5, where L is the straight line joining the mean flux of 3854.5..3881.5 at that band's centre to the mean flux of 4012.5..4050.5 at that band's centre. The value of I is 9.0 angstrom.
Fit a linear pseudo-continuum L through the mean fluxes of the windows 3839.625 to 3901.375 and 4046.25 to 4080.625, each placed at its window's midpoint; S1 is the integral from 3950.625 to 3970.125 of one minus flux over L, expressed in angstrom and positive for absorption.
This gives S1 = 4.4 angstrom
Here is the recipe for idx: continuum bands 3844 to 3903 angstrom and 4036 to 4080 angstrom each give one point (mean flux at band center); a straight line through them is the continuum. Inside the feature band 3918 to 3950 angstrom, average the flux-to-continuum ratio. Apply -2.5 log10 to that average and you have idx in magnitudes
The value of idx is 0.412 mag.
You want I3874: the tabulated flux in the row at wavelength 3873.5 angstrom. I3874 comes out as 7.21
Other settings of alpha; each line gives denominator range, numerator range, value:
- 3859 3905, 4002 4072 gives 1.89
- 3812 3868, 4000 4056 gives 2.53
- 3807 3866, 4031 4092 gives 2.59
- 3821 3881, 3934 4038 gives 1.90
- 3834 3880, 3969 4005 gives 1.95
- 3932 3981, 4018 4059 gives 1.90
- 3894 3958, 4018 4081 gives 1.82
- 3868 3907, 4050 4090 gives 1.92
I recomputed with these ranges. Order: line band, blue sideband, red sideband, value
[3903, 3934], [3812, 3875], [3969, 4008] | 4.0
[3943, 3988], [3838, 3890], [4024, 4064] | 7.8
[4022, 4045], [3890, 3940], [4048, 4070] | -2.5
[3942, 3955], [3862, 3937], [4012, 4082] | 0.8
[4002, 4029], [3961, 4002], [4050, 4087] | -4.4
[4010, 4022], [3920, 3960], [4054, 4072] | -3.4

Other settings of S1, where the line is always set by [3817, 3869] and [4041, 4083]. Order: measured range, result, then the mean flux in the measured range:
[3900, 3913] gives -1.9 angstrom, 11.6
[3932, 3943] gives 4.9 angstrom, 6.44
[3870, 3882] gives -0.2 angstrom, 8.87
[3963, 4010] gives 0.7 angstrom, 13.6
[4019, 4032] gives -1.2 angstrom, 16.9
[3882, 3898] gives -1.2 angstrom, 10.1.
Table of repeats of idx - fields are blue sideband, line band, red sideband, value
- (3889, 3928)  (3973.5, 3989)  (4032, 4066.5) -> 0.01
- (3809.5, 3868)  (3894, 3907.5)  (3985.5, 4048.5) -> 0.03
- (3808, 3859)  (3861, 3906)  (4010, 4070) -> 0.00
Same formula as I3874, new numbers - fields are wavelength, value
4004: 18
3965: 7.98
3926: 8.44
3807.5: 8.39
